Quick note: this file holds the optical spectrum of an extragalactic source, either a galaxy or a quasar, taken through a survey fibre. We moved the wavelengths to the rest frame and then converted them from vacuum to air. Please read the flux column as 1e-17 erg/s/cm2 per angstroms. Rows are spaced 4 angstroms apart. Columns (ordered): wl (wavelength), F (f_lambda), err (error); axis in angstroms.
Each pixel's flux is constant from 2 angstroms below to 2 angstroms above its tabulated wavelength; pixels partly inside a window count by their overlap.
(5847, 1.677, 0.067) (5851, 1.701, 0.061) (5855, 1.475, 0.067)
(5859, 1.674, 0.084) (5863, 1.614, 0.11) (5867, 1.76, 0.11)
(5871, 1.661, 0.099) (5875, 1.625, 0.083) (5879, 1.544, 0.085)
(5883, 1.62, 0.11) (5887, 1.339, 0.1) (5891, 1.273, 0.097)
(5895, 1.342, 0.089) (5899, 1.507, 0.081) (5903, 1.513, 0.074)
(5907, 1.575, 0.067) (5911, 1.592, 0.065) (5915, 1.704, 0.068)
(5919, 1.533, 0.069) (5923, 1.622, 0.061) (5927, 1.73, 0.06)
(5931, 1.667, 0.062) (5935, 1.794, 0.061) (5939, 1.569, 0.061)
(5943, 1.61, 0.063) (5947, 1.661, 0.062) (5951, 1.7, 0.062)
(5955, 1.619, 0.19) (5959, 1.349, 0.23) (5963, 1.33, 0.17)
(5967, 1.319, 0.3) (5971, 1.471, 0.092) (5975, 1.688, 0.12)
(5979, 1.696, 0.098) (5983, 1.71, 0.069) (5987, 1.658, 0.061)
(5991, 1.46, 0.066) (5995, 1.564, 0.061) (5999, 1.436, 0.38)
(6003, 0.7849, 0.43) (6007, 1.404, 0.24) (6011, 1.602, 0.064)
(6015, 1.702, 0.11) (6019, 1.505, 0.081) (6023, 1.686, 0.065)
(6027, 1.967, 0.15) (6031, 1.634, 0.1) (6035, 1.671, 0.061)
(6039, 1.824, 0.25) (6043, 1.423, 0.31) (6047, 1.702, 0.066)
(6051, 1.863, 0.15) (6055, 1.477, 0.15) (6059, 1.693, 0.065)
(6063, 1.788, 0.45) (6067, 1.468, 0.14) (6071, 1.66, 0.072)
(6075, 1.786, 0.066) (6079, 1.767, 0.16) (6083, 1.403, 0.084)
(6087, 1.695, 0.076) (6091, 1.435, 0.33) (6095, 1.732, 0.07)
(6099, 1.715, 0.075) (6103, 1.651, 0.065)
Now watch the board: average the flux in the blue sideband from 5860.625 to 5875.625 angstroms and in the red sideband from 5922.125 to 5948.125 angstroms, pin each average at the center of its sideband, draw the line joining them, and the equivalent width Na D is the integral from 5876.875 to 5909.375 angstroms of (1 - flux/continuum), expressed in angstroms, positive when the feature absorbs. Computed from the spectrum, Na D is 3.93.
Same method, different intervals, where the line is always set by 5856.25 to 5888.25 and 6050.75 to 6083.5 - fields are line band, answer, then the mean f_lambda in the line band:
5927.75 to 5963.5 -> 0.5 angstroms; 1.6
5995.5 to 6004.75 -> 2.5 angstroms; 1.19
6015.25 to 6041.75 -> -0.9 angstroms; 1.71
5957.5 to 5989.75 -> 2.1 angstroms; 1.53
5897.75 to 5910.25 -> 0.6 angstroms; 1.54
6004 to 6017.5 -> 1.1 angstroms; 1.51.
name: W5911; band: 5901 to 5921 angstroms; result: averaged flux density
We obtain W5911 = 1.58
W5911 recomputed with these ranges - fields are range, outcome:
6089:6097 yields 1.58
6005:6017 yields 1.57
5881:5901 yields 1.42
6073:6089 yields 1.66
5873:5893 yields 1.48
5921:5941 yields 1.68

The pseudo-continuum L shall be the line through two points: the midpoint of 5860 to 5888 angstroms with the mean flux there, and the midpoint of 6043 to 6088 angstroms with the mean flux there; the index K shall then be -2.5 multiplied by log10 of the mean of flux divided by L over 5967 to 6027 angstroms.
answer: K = 0.07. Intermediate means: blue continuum 1.61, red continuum 1.65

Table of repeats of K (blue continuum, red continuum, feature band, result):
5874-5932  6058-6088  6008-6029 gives -0.04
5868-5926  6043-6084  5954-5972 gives 0.13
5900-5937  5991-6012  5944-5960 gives -0.05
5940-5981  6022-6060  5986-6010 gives 0.17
